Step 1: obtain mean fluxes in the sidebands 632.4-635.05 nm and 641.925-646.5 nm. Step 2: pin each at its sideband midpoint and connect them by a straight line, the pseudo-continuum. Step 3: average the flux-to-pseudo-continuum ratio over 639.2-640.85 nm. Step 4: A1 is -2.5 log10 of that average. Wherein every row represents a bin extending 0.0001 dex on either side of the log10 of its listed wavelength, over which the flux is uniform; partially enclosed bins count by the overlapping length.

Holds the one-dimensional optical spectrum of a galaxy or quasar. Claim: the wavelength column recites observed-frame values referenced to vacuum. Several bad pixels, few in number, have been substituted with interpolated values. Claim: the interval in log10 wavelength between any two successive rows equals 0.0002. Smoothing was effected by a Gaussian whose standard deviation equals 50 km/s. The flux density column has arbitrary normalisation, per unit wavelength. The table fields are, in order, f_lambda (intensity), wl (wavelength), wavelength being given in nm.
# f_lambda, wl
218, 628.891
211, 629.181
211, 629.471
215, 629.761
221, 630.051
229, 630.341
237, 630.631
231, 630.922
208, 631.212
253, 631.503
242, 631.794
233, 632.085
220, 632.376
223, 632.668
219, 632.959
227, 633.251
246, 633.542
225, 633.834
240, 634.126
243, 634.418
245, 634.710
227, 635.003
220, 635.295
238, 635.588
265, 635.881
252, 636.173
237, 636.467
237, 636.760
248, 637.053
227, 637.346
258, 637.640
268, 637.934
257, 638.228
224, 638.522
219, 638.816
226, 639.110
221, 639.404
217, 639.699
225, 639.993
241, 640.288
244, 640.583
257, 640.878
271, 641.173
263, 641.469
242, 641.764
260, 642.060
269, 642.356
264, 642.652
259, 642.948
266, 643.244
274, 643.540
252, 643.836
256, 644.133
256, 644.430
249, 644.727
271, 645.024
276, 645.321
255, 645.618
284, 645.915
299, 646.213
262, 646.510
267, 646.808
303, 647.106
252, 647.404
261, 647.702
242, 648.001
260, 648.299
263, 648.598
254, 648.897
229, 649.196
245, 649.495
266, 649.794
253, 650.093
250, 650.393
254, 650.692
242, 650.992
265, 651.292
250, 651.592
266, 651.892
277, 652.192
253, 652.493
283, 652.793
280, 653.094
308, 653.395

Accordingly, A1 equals 0.09 mag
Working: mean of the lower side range 232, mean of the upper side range 266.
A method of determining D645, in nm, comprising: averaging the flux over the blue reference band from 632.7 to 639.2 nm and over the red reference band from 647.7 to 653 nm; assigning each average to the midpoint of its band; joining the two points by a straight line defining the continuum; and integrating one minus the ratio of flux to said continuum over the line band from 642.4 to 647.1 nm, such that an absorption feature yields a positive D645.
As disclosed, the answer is -0.34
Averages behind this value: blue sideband 238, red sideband 256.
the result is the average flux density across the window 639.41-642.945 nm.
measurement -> 249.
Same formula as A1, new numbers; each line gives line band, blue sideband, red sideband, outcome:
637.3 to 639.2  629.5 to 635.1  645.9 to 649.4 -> 0.01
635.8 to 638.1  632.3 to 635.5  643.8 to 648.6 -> -0.04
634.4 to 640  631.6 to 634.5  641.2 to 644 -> 0.03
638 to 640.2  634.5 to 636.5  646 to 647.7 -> 0.10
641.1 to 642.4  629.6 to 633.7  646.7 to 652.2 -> -0.06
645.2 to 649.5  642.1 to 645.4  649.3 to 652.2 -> -0.02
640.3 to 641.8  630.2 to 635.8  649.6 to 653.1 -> -0.05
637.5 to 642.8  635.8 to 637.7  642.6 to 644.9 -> 0.03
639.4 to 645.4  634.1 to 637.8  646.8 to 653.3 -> -0.02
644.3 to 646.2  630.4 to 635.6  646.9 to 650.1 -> -0.07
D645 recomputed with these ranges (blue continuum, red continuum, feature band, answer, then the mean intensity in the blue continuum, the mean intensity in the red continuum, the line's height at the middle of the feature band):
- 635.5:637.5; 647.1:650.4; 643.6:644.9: -0.02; 244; 255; 251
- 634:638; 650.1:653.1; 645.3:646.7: -0.11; 243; 261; 254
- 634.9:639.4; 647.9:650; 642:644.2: -0.15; 240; 252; 246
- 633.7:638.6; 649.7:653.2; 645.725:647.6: -0.16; 242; 261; 255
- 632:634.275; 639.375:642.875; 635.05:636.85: -0.04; 229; 249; 236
